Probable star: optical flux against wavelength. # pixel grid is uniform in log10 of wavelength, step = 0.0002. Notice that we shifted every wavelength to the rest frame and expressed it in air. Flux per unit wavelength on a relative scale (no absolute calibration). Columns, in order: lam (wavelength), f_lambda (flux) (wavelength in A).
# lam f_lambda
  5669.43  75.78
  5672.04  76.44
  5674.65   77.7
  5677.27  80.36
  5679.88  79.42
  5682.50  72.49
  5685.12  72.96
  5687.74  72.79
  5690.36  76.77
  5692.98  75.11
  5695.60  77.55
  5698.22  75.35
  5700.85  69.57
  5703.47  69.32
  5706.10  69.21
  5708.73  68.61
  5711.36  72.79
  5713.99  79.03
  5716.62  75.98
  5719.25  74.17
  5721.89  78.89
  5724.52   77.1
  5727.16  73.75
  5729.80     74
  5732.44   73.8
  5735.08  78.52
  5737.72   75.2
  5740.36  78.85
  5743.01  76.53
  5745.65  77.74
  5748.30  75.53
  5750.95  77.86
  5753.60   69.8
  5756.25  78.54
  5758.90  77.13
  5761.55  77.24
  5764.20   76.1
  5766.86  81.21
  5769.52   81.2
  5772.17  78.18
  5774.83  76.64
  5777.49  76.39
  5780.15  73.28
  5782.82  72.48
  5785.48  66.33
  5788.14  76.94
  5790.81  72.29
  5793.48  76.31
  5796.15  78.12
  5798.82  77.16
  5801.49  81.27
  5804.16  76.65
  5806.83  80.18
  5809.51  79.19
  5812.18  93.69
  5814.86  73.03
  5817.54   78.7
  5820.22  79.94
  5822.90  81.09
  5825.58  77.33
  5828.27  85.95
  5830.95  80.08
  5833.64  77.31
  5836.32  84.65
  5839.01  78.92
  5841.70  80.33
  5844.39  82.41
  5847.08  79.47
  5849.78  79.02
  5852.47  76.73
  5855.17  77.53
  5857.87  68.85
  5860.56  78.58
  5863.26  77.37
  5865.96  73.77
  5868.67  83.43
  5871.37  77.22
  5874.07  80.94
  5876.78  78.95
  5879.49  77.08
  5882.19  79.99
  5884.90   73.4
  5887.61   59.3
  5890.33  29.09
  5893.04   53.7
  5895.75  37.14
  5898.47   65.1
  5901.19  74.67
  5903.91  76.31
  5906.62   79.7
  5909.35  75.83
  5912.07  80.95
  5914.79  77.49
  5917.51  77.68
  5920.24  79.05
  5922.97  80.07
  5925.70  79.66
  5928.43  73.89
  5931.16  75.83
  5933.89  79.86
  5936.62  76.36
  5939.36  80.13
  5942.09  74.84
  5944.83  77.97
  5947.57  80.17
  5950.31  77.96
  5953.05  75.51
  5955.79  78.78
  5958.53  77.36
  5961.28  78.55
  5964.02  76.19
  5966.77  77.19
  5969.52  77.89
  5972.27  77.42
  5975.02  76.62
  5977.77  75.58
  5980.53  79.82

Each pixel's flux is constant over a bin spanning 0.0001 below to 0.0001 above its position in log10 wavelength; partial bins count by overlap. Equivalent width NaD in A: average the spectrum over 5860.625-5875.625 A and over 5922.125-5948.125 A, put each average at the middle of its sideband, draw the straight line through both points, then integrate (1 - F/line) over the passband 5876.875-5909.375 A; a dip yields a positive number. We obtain 5.41 A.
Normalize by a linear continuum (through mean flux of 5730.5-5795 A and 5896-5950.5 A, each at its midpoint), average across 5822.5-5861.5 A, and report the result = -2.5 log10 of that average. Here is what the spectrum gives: -0.04 mag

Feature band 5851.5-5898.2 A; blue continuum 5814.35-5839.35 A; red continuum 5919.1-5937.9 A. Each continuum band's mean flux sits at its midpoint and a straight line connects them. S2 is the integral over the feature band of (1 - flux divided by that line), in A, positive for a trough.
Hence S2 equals 5.7 A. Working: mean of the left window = 80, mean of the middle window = 69.4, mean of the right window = 77.8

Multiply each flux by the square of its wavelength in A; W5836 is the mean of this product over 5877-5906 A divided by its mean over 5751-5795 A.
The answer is 0.88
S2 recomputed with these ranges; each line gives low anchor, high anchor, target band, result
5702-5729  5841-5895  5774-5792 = 0.01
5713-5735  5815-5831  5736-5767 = 0.16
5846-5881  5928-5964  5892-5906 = 2.72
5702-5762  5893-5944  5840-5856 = -1.02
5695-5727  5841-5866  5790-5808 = -0.33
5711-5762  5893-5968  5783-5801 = 0.29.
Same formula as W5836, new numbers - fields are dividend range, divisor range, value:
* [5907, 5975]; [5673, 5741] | 1.12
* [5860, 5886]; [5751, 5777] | 1.05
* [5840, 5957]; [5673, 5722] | 1.07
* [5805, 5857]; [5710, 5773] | 1.08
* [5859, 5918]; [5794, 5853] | 0.91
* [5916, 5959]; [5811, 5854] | 1.00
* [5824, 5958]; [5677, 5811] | 1.05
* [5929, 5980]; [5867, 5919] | 1.12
